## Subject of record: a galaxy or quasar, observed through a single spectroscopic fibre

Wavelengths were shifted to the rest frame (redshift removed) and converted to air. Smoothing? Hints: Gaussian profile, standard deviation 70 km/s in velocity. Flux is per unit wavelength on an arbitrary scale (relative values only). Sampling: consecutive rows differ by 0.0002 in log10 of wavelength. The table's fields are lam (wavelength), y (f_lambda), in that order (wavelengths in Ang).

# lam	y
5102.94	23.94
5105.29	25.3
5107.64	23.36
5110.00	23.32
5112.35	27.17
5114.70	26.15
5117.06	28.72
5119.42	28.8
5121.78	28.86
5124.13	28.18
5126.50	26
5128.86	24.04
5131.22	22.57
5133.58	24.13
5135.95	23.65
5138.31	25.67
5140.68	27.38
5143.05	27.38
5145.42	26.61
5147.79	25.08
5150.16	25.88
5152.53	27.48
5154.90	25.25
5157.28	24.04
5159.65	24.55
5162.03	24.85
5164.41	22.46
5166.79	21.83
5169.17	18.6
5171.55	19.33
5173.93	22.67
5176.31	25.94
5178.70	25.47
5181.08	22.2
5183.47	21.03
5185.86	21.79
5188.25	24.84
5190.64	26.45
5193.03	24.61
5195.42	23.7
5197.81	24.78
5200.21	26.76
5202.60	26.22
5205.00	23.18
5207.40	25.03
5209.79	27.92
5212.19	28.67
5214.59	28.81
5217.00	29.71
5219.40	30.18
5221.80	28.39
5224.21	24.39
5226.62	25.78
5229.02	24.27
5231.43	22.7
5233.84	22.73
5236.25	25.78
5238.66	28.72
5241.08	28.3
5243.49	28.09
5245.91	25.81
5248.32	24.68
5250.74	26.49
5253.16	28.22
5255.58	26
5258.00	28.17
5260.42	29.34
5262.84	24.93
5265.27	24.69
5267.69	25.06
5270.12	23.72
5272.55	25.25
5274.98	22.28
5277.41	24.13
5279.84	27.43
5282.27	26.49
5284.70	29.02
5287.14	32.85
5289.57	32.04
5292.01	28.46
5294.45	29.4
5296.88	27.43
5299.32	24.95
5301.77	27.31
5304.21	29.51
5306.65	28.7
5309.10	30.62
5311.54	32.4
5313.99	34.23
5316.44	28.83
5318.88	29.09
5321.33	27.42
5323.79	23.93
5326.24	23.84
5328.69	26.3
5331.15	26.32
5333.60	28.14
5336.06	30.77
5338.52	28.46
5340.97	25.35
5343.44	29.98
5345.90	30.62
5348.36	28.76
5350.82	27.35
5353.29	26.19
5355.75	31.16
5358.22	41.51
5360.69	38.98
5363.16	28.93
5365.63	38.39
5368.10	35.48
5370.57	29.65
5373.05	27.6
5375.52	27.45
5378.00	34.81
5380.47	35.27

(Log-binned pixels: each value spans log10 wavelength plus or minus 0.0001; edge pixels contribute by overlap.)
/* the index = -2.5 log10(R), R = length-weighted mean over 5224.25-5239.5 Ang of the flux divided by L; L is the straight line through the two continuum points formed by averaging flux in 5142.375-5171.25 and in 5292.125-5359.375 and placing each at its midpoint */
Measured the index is 0.06 mag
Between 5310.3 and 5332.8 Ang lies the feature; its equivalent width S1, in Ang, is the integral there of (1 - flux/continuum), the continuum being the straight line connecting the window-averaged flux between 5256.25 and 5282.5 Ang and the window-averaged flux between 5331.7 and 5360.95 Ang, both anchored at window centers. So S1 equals 0.51 Ang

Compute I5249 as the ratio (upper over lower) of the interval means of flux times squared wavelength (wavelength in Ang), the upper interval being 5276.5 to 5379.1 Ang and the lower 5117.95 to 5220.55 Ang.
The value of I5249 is 1.2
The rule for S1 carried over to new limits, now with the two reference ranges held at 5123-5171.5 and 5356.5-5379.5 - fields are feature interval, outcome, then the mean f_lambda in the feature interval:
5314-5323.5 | 0.9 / 28.7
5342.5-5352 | 1.0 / 29.2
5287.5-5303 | 1.1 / 28.5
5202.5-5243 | 1.7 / 26.6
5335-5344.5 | 1.1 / 28.6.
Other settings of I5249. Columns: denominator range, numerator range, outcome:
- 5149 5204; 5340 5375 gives 1.40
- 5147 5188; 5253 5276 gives 1.14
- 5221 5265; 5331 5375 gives 1.23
